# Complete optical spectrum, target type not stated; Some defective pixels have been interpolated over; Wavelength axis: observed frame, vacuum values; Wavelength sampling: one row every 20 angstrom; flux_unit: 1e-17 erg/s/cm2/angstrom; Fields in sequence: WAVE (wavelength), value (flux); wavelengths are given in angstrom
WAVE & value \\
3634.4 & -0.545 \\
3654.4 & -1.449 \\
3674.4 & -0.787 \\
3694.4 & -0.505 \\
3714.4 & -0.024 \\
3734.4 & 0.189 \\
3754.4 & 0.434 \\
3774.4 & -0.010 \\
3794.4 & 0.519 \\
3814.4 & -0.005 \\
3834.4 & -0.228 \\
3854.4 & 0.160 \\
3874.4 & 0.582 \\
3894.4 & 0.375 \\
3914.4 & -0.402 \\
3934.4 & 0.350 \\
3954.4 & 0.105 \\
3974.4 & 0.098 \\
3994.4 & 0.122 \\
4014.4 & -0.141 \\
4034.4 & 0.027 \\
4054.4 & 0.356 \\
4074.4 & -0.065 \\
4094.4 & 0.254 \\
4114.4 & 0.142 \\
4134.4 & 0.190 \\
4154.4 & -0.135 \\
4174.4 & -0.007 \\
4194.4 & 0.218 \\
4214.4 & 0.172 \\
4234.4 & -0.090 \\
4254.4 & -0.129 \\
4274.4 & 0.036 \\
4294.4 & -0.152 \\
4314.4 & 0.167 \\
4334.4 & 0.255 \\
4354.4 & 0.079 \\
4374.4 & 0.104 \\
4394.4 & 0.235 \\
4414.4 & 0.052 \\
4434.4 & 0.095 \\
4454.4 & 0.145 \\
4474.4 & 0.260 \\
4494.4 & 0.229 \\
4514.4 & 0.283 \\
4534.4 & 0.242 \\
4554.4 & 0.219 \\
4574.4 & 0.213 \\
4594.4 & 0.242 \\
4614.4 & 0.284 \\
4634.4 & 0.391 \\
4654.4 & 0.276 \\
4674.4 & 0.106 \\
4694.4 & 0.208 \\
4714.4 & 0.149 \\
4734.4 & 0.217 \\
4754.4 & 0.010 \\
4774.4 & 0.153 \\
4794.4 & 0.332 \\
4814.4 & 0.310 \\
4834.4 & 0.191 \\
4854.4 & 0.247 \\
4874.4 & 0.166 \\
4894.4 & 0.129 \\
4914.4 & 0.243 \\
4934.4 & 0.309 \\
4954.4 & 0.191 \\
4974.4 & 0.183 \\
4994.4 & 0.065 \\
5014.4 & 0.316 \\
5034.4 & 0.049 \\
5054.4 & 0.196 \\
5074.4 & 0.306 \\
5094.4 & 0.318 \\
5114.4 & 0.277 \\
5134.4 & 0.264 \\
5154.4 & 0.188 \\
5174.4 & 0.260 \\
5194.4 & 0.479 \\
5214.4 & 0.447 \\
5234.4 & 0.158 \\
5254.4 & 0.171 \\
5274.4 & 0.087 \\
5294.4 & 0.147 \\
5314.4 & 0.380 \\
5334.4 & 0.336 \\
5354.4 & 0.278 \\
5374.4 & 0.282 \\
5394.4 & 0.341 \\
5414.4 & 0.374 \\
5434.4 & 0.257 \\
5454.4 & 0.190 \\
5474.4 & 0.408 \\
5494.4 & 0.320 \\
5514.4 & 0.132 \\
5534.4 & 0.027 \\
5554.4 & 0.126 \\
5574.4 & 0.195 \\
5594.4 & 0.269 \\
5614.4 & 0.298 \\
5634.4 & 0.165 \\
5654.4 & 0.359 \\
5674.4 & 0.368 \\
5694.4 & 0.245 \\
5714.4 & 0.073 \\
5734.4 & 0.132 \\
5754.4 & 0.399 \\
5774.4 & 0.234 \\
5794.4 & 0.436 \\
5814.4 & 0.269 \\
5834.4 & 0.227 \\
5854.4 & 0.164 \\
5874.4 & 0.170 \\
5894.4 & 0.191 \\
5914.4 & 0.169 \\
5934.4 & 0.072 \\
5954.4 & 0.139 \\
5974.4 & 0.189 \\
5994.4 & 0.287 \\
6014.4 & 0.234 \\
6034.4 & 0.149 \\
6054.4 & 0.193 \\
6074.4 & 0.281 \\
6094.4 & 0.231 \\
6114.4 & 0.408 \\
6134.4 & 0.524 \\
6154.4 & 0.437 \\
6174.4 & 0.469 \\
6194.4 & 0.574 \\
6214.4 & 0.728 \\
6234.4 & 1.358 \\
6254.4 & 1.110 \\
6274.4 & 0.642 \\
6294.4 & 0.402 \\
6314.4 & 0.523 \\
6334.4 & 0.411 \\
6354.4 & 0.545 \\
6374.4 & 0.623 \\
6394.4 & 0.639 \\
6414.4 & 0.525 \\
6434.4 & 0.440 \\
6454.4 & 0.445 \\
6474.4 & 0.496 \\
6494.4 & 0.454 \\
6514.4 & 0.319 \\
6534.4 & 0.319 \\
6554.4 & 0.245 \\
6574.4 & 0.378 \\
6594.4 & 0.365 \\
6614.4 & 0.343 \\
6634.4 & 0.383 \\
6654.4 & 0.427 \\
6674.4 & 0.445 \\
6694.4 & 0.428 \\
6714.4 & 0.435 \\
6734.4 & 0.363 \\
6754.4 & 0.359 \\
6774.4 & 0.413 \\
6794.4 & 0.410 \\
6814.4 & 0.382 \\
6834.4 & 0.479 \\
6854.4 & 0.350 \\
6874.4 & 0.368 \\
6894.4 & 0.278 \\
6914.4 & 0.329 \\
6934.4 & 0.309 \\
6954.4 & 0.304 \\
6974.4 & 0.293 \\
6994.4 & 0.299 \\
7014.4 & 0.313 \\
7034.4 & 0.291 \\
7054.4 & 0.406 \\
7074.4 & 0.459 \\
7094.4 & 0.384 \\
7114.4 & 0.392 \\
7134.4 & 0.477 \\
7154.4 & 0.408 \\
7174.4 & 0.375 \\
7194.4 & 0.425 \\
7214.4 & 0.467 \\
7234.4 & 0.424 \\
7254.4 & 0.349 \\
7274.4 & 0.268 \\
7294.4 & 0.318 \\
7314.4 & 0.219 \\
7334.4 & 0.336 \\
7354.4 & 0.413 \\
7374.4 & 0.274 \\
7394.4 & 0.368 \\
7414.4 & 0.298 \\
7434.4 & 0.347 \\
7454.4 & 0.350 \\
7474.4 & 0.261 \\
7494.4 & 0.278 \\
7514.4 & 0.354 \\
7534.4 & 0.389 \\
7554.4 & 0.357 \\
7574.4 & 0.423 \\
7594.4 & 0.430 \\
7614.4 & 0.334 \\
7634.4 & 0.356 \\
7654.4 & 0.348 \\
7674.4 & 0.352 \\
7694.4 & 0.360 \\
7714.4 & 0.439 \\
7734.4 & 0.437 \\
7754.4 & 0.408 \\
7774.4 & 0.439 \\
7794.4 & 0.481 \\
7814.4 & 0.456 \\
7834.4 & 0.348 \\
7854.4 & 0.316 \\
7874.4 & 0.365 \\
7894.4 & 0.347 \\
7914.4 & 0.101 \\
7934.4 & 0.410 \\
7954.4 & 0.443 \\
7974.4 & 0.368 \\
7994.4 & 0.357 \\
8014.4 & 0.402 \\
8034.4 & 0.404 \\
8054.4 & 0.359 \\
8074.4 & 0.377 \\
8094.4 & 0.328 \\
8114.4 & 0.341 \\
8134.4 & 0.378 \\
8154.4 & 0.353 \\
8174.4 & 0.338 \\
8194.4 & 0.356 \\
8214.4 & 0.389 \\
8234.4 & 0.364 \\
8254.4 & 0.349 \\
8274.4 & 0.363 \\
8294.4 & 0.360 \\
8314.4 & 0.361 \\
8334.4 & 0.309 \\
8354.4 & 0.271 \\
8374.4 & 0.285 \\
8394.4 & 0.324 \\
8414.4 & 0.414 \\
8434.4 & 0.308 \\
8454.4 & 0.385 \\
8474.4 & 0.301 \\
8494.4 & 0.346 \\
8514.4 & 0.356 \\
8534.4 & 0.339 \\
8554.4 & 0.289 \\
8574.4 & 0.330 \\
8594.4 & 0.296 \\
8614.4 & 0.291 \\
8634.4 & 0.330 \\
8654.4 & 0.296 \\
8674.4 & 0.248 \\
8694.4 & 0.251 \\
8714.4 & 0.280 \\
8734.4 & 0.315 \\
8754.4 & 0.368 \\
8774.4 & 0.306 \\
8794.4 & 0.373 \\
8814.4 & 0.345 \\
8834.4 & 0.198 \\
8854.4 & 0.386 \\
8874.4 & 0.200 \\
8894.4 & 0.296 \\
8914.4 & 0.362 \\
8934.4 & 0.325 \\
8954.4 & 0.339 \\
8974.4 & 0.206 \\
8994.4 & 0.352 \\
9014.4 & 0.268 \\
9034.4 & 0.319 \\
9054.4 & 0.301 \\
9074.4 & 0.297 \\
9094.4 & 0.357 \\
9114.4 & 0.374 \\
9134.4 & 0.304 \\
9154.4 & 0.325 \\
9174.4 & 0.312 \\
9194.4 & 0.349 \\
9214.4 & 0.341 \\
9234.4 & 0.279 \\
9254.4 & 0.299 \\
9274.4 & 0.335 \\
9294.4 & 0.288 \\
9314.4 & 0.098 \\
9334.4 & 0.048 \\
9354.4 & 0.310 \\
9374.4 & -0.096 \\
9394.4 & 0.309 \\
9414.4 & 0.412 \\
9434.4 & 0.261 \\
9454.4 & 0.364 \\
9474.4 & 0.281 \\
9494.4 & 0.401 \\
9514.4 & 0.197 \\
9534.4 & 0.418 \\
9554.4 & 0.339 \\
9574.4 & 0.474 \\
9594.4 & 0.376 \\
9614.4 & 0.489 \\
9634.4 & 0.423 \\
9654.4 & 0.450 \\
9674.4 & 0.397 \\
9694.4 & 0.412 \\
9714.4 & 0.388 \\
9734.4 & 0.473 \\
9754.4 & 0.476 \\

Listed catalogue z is 4.040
